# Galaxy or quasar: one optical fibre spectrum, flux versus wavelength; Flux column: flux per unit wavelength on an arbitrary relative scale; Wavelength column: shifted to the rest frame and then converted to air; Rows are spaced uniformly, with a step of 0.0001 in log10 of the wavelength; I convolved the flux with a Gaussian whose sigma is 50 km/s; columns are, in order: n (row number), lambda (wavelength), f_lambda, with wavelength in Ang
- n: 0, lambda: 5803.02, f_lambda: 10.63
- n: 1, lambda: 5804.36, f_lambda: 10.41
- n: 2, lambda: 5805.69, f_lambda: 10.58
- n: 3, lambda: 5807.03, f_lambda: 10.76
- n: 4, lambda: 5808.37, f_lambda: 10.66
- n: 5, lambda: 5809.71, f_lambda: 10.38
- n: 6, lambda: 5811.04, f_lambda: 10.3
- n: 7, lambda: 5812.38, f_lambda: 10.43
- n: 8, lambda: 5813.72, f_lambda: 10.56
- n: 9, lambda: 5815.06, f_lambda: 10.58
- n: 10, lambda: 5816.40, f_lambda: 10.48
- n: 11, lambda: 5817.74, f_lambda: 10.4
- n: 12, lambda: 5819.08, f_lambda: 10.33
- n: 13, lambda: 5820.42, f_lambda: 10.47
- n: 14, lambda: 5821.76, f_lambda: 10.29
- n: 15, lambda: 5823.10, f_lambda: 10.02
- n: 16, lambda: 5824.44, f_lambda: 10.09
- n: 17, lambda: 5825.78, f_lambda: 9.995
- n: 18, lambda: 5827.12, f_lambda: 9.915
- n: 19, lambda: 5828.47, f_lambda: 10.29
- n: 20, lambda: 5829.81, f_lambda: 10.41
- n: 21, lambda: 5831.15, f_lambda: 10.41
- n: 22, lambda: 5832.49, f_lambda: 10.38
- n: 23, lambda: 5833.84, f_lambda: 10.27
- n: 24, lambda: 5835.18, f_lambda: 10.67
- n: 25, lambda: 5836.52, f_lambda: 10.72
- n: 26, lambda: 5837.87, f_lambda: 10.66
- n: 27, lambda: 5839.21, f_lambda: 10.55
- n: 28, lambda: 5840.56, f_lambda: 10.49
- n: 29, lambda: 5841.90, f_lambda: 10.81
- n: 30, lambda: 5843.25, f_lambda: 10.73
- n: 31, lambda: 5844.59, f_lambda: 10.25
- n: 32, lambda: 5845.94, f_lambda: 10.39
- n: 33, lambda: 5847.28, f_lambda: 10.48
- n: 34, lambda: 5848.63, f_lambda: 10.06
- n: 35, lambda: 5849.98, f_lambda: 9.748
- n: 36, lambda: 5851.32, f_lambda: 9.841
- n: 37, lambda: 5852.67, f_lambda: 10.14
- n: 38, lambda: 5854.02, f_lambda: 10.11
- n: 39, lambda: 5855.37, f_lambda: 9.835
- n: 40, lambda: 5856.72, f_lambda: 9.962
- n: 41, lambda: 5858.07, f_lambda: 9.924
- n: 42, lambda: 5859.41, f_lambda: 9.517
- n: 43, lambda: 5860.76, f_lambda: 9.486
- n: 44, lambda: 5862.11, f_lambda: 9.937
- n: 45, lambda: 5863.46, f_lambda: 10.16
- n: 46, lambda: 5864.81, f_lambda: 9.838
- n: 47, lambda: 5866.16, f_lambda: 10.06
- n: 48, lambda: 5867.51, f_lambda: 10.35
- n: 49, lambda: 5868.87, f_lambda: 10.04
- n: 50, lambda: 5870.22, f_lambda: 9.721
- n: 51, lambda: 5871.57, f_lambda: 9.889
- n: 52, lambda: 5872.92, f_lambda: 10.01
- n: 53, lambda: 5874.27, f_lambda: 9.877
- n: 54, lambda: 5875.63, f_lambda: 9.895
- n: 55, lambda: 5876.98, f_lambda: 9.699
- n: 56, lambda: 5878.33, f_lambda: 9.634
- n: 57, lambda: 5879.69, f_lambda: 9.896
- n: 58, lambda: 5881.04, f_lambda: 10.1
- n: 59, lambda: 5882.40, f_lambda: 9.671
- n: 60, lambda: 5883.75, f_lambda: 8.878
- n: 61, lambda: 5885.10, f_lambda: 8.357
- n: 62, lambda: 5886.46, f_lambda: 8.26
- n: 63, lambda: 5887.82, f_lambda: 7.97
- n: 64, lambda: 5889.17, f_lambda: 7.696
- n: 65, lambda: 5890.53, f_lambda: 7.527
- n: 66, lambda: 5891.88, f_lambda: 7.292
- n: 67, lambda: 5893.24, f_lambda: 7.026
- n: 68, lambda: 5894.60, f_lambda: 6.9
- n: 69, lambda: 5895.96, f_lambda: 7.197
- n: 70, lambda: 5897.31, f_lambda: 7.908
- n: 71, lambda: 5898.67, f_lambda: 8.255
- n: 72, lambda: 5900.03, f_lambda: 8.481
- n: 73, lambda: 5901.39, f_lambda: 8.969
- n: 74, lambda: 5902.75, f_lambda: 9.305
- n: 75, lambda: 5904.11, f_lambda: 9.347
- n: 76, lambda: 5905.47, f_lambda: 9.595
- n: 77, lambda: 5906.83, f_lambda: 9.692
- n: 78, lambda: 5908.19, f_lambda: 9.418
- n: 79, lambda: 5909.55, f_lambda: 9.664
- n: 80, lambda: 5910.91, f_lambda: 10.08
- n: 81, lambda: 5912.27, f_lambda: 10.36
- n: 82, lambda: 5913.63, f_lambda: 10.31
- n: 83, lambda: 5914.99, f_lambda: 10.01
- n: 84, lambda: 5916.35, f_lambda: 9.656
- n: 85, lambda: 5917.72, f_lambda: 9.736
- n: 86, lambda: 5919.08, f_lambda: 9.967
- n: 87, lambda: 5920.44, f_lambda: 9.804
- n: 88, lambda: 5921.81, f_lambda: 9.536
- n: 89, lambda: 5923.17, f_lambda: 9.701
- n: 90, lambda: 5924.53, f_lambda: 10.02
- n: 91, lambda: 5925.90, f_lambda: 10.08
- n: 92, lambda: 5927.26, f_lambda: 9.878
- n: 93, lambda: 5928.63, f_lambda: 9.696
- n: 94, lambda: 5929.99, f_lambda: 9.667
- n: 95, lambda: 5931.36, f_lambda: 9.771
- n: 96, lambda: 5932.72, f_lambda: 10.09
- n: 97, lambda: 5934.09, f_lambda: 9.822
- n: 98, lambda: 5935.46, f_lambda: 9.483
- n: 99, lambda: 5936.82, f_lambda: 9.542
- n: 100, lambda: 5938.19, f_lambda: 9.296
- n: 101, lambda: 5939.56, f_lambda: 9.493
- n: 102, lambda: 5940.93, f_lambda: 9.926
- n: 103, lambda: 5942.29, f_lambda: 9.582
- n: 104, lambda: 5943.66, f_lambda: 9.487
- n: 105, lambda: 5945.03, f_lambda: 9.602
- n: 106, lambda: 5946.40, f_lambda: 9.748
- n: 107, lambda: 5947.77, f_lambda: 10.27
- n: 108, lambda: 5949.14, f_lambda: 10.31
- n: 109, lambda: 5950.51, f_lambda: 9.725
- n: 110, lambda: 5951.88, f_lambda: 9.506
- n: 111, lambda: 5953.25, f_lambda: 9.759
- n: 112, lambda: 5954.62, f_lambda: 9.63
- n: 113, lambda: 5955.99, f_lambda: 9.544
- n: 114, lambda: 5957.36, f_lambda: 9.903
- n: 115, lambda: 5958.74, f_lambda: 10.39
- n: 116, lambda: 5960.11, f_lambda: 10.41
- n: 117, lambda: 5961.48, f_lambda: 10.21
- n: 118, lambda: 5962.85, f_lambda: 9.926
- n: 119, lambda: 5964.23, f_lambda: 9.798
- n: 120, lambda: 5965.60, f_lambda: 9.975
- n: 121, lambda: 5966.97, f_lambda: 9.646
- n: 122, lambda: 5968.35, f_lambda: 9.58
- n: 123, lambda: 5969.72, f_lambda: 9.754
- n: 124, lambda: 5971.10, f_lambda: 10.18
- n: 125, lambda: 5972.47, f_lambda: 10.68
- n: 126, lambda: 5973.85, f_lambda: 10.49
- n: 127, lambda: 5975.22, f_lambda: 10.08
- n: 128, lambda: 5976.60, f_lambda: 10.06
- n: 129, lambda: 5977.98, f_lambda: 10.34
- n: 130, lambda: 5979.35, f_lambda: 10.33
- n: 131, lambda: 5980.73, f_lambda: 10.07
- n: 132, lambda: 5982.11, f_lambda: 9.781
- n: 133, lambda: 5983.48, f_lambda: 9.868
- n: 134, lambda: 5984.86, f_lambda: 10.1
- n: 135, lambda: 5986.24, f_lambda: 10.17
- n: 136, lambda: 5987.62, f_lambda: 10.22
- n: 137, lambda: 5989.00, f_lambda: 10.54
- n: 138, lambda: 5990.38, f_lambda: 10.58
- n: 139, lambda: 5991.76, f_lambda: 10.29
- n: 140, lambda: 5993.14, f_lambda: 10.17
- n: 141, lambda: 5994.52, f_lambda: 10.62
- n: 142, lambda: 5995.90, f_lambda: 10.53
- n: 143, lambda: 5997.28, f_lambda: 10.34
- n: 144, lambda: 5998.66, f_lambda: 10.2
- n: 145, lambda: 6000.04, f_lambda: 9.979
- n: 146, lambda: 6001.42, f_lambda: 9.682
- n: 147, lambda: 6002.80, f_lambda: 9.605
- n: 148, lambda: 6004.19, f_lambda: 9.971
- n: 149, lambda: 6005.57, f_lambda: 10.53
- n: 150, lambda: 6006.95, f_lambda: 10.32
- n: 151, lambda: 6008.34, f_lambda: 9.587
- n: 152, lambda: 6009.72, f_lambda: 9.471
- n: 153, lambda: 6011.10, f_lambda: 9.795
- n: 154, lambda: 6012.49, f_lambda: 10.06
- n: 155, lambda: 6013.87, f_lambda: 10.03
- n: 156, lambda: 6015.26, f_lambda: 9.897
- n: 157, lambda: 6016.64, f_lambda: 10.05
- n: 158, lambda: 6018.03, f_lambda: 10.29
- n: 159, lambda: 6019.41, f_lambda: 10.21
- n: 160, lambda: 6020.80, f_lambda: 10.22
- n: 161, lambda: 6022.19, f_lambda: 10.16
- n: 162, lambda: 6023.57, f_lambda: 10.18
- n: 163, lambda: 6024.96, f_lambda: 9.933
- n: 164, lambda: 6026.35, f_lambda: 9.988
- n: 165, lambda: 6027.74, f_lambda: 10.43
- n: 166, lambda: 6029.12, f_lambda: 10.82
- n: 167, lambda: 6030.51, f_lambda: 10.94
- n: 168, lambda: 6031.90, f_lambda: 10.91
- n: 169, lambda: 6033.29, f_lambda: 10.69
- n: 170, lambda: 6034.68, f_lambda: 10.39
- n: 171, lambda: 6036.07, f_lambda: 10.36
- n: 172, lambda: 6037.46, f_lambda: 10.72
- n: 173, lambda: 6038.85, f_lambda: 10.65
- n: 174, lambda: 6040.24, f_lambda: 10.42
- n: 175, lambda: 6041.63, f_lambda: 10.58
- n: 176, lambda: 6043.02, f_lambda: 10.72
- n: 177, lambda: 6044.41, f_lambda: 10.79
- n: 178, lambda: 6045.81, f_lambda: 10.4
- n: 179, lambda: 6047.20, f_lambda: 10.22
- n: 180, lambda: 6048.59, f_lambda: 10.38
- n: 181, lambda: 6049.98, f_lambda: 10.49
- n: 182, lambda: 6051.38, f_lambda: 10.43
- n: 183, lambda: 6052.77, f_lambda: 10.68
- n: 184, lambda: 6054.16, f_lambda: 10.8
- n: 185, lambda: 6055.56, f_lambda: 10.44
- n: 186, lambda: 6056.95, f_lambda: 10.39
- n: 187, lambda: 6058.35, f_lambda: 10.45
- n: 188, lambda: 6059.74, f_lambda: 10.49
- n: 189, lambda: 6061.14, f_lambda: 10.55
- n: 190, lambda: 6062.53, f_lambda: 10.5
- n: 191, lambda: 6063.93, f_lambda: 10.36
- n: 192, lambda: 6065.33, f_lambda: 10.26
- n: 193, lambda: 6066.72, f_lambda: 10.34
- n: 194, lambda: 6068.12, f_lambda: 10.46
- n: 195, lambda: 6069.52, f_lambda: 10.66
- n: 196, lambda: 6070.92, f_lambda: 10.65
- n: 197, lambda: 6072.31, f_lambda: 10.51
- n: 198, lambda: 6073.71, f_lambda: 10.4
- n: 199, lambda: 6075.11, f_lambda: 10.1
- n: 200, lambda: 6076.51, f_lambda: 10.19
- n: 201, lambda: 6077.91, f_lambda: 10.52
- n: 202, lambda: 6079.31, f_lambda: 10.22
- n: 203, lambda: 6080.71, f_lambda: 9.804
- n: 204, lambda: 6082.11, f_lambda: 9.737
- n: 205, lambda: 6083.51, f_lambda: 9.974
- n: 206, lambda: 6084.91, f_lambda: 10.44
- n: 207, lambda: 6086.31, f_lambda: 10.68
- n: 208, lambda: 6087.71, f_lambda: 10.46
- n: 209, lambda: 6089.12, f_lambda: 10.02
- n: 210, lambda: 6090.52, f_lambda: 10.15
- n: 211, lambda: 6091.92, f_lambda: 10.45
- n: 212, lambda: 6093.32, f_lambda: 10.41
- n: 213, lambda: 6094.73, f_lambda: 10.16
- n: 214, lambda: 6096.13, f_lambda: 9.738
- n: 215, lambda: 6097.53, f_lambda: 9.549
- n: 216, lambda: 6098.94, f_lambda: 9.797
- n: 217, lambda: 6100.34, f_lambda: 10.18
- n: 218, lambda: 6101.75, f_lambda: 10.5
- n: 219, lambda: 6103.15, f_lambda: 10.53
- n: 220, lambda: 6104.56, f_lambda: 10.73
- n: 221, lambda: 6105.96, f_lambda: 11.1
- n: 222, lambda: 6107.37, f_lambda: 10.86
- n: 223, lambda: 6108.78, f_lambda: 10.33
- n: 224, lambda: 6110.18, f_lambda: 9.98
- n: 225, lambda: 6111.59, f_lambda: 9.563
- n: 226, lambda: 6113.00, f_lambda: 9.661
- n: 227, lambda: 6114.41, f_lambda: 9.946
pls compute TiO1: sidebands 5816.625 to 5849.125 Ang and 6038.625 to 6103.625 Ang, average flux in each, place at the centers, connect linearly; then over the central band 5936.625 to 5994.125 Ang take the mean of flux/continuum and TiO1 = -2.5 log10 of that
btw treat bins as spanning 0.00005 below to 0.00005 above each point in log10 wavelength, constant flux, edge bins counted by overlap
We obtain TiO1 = 0.04 mag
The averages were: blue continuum 10.4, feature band 9.98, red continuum 10.4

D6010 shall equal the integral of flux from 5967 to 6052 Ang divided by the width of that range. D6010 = 10.2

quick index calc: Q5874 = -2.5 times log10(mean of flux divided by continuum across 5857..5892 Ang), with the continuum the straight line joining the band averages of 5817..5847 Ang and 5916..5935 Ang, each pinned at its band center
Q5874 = 0.08 mag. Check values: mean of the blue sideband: 10.4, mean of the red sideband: 9.81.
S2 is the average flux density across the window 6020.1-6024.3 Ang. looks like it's 10.2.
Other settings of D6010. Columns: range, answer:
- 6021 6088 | 10.4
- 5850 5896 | 9.29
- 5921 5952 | 9.75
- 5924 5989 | 9.92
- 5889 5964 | 9.44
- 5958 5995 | 10.2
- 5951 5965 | 9.91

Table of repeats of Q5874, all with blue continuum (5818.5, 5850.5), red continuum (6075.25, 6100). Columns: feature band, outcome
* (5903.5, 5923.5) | 0.053 mag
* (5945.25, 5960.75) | 0.036 mag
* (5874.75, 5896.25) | 0.206 mag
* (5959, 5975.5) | 0.018 mag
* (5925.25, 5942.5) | 0.059 mag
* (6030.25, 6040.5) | -0.047 mag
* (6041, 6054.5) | -0.039 mag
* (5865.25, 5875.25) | 0.037 mag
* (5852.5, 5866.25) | 0.047 mag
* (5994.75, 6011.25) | 0.019 mag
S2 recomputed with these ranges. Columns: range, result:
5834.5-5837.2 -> 10.7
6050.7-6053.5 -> 10.6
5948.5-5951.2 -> 10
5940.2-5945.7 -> 9.65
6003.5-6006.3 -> 10.3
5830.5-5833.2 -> 10.4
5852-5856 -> 10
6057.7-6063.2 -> 10.5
